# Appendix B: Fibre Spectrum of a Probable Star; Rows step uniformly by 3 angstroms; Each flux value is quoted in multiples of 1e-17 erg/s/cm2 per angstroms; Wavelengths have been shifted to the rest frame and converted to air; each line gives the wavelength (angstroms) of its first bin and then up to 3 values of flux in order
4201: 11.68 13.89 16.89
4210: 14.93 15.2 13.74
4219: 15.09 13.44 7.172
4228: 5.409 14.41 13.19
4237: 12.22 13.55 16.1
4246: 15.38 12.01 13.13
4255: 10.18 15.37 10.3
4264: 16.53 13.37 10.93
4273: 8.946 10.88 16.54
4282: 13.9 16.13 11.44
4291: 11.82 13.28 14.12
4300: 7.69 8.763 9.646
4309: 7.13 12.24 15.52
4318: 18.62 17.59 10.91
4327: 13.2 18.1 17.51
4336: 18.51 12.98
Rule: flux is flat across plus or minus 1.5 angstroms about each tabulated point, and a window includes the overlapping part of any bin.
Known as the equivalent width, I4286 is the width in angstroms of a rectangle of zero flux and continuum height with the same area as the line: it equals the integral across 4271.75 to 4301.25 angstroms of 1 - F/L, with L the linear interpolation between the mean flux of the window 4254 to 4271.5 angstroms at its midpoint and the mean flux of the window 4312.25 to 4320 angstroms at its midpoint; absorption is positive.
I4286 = 3.7 angstroms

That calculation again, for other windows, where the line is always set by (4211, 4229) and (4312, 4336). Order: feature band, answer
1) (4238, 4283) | 1.0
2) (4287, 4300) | 2.3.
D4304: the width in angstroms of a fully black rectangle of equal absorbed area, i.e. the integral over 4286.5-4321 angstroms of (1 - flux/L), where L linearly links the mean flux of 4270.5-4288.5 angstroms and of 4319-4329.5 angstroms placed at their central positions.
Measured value 4.3 angstroms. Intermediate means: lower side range 12.9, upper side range 14.5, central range 12.1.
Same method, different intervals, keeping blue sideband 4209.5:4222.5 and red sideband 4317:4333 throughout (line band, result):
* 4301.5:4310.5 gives 4.1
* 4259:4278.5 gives 3.8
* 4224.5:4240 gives 3.9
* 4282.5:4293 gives 1.5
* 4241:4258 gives 1.5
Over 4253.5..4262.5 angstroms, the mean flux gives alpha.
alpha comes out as 12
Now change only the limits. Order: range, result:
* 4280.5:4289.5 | 13.8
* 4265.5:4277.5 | 11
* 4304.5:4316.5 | 11.1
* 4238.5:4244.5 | 14.8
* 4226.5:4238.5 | 11.3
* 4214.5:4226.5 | 12.4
